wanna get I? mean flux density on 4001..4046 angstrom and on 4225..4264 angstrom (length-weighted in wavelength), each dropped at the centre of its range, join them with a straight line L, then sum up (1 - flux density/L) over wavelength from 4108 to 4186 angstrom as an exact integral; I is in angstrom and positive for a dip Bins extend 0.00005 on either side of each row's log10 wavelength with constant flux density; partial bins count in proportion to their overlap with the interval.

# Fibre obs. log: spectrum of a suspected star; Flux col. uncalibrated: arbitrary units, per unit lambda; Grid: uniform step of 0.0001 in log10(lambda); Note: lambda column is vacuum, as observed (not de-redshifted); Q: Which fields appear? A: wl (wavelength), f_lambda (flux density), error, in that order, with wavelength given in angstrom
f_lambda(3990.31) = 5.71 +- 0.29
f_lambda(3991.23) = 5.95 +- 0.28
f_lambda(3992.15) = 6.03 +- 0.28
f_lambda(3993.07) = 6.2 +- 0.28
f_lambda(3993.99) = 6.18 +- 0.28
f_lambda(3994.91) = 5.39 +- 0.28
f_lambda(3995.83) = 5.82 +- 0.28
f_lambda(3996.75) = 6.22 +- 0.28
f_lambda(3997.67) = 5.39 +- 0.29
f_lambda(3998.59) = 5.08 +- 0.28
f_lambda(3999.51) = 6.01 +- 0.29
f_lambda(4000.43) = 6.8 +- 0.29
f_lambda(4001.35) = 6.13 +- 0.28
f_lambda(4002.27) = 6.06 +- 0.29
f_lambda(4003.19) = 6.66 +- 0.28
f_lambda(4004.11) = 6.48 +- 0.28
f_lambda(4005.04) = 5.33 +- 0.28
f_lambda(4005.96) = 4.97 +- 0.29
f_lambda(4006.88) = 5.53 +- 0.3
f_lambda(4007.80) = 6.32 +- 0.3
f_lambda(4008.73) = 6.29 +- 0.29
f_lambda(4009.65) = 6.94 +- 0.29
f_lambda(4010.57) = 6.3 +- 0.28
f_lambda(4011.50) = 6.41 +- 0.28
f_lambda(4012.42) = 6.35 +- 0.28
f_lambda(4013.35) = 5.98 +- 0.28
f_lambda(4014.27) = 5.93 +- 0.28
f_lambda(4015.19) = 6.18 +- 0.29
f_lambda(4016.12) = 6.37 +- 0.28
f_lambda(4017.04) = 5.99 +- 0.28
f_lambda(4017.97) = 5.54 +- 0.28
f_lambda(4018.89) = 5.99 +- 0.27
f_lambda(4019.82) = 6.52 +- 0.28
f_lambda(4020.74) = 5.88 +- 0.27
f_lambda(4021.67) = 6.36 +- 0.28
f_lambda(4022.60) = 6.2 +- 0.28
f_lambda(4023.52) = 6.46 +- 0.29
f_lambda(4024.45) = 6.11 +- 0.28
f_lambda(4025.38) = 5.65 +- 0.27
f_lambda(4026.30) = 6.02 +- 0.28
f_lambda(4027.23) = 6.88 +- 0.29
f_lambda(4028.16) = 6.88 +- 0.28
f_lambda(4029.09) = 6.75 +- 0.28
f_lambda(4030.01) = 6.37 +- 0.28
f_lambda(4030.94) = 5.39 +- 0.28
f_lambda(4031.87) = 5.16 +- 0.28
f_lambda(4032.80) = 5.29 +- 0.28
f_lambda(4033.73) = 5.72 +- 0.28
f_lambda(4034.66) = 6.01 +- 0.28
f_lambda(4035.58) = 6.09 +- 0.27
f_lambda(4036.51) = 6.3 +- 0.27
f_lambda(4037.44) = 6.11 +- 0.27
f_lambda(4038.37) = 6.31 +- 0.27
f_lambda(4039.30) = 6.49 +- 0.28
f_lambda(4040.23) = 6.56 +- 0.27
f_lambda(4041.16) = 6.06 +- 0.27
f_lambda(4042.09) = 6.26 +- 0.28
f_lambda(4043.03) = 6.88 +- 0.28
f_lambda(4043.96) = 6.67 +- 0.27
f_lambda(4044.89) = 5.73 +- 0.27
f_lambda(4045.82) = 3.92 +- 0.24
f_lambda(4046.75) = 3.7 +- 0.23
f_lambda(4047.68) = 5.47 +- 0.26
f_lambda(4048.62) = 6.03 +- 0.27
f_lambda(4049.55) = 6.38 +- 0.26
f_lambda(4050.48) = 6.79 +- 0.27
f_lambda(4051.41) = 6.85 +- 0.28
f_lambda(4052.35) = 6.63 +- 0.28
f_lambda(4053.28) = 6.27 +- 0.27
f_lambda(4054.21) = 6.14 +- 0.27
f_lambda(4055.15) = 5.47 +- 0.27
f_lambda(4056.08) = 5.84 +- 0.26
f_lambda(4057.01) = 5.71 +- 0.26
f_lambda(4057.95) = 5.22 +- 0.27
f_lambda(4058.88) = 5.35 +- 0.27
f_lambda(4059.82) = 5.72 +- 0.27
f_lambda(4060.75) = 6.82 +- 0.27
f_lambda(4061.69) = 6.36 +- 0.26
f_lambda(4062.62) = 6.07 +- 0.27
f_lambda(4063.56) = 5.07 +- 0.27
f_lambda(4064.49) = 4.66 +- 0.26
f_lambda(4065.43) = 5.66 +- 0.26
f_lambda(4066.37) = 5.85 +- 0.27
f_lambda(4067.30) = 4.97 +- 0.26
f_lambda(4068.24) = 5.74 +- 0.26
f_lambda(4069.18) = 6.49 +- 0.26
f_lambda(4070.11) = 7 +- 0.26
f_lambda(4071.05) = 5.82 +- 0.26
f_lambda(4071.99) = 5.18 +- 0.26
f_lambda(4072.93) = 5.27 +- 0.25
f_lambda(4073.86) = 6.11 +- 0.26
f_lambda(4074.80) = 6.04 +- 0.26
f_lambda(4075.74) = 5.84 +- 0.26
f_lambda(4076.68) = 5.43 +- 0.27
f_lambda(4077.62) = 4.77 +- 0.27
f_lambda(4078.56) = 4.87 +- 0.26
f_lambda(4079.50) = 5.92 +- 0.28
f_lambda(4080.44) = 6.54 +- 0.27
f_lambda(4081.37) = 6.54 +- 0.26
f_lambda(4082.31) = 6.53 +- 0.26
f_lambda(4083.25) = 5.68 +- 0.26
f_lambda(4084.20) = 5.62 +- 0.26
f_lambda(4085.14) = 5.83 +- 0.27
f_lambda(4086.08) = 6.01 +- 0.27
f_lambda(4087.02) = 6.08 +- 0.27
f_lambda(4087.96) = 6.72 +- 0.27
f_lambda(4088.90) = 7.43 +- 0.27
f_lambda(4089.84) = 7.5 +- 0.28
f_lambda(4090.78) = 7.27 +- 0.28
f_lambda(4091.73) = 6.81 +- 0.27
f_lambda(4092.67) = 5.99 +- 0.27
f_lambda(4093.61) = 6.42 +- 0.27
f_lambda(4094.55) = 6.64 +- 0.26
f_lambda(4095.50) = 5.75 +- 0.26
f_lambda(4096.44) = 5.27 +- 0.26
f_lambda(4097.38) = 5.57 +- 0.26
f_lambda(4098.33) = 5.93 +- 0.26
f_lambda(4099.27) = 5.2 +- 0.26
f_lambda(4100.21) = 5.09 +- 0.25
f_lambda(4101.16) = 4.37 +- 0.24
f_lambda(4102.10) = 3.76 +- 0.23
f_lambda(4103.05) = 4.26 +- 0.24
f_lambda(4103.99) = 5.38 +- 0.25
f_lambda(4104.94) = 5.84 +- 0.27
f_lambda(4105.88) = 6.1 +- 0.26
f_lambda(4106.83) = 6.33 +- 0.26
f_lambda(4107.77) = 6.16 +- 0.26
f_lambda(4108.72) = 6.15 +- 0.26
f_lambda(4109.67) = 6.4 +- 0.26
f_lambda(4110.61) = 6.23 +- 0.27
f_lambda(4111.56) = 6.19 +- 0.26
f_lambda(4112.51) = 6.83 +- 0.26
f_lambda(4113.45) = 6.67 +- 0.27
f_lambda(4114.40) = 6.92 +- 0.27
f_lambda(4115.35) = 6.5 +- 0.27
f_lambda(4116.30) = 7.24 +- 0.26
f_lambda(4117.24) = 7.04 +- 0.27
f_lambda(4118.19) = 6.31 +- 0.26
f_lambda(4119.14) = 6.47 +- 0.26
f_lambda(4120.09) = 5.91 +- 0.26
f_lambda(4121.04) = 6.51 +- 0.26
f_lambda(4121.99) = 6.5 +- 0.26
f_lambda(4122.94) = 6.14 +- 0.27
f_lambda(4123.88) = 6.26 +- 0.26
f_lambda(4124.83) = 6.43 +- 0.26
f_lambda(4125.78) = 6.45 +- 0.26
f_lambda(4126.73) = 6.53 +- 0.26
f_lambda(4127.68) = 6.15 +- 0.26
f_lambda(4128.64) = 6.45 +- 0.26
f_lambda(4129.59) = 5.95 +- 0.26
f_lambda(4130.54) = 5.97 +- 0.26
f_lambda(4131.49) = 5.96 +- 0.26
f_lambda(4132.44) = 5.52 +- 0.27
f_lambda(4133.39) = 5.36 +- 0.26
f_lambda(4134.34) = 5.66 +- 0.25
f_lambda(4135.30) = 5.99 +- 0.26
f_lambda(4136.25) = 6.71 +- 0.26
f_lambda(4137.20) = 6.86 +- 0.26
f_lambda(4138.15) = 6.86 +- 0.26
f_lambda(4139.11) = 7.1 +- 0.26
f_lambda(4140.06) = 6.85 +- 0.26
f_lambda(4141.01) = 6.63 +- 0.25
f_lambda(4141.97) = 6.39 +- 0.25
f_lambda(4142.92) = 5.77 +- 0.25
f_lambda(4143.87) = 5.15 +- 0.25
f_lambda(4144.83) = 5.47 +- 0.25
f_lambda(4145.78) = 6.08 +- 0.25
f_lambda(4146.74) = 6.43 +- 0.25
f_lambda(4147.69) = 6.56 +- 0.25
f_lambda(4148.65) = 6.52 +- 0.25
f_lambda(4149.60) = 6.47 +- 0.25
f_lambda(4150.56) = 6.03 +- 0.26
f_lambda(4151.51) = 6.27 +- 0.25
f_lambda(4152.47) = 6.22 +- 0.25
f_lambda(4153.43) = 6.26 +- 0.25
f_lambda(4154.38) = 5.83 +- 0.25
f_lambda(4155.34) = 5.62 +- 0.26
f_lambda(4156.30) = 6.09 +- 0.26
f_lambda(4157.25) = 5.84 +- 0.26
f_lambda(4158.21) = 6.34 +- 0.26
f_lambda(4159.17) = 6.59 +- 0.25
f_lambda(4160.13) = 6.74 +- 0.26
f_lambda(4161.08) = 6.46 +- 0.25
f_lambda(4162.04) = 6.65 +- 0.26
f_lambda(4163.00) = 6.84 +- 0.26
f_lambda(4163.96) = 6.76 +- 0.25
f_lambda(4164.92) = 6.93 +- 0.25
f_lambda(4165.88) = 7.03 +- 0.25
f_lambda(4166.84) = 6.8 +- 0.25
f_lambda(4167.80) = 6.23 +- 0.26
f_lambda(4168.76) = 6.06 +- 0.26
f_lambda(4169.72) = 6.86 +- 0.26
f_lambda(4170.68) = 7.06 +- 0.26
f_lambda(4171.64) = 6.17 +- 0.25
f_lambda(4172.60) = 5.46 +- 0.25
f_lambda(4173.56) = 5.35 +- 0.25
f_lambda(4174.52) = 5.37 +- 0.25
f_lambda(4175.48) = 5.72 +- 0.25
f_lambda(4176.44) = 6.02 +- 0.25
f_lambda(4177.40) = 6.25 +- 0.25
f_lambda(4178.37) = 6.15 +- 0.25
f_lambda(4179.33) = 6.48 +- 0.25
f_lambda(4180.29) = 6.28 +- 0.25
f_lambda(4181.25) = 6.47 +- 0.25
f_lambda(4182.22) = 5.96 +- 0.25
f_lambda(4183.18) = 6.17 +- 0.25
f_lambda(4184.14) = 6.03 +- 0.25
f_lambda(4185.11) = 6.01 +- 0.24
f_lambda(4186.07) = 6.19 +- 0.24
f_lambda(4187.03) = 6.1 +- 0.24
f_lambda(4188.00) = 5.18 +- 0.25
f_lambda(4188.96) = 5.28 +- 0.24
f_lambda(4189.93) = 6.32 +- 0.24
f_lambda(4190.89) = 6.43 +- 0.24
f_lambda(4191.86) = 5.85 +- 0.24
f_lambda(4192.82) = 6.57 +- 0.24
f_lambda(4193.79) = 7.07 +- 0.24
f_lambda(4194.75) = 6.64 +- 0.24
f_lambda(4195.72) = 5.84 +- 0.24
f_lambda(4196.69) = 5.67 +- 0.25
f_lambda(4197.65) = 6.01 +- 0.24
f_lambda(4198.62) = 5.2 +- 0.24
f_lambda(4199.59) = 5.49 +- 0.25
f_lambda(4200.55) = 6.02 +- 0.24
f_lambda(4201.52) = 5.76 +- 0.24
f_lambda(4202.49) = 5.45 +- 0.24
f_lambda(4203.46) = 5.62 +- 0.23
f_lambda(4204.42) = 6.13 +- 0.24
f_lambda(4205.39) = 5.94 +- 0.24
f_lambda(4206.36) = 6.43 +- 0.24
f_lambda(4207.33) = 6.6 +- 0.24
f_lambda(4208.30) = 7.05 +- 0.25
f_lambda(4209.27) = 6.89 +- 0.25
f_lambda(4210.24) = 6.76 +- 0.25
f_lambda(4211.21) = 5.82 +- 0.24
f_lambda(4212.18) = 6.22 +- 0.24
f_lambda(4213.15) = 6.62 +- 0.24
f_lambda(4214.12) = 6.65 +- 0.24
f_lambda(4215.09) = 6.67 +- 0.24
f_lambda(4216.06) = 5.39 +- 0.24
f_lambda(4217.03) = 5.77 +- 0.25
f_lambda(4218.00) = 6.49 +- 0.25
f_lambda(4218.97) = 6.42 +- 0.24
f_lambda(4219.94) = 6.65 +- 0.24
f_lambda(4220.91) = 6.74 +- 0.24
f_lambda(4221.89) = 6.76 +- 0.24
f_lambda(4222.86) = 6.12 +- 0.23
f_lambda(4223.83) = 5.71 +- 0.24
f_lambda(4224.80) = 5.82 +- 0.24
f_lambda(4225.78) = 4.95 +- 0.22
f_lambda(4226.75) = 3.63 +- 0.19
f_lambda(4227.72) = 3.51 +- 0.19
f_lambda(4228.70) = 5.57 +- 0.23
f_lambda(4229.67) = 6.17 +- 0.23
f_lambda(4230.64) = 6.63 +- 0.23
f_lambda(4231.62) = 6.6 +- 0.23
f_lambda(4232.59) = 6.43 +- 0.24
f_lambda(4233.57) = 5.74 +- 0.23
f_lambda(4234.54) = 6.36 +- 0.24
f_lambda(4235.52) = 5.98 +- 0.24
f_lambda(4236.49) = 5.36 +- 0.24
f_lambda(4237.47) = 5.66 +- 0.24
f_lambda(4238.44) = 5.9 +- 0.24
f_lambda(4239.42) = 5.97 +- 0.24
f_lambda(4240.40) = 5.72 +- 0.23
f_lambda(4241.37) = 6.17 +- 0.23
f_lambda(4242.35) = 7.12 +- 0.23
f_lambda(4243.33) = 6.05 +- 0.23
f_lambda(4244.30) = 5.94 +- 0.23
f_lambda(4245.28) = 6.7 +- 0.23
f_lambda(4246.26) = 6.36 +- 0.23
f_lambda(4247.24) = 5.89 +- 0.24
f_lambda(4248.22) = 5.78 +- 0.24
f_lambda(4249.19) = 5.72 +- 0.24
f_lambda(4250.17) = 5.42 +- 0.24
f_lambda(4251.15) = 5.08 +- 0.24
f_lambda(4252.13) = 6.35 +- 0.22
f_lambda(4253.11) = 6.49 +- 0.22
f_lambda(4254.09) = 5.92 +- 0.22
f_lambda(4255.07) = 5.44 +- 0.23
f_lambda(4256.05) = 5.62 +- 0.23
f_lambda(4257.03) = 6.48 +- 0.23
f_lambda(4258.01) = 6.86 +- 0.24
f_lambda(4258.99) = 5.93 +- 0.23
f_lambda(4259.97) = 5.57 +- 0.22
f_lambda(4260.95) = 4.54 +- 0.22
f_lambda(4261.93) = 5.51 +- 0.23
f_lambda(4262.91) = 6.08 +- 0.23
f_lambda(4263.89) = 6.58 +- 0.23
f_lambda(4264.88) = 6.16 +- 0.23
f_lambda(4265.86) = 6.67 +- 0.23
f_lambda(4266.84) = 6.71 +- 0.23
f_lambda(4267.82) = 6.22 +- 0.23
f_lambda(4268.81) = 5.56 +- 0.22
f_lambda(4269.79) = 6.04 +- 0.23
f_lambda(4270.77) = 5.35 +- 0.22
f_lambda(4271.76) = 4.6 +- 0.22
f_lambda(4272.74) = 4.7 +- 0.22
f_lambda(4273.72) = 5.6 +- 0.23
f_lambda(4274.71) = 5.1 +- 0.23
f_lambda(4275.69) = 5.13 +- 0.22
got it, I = -4.4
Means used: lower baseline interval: 6.11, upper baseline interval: 5.84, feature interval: 6.29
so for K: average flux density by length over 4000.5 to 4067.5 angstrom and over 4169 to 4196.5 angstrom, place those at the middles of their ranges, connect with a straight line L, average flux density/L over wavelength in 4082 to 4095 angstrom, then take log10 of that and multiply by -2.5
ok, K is -0.07 mag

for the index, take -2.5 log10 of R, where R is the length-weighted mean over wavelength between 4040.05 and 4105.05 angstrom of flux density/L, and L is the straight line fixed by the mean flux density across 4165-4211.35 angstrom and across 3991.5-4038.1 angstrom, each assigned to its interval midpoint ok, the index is 0.04 mag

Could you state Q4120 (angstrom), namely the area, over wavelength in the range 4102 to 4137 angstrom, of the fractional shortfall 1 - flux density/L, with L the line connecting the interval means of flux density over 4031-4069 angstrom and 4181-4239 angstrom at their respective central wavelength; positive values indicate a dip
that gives -1.4 angstrom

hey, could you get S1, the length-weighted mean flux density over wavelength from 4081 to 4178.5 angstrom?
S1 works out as 6.2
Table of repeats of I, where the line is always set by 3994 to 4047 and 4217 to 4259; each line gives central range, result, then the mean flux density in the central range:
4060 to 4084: 0.83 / 5.81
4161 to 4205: -1.17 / 6.13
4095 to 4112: 1.27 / 5.55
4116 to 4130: -0.98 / 6.41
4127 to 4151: -0.83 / 6.2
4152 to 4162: -0.39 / 6.22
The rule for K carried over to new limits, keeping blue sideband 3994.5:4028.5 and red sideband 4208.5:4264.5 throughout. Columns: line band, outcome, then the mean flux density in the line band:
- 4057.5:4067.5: 0.08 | 5.63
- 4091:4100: 0.02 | 5.96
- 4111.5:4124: -0.09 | 6.56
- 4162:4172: -0.11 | 6.68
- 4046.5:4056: 0.01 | 6.02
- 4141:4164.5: -0.04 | 6.23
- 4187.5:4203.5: 0.02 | 5.91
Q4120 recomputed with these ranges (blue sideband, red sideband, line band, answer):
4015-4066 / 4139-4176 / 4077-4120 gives 0.4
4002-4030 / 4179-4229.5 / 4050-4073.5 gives 1.0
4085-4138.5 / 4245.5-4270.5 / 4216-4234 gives 0.4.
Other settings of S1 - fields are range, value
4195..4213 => 6.07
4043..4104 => 5.83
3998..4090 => 6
